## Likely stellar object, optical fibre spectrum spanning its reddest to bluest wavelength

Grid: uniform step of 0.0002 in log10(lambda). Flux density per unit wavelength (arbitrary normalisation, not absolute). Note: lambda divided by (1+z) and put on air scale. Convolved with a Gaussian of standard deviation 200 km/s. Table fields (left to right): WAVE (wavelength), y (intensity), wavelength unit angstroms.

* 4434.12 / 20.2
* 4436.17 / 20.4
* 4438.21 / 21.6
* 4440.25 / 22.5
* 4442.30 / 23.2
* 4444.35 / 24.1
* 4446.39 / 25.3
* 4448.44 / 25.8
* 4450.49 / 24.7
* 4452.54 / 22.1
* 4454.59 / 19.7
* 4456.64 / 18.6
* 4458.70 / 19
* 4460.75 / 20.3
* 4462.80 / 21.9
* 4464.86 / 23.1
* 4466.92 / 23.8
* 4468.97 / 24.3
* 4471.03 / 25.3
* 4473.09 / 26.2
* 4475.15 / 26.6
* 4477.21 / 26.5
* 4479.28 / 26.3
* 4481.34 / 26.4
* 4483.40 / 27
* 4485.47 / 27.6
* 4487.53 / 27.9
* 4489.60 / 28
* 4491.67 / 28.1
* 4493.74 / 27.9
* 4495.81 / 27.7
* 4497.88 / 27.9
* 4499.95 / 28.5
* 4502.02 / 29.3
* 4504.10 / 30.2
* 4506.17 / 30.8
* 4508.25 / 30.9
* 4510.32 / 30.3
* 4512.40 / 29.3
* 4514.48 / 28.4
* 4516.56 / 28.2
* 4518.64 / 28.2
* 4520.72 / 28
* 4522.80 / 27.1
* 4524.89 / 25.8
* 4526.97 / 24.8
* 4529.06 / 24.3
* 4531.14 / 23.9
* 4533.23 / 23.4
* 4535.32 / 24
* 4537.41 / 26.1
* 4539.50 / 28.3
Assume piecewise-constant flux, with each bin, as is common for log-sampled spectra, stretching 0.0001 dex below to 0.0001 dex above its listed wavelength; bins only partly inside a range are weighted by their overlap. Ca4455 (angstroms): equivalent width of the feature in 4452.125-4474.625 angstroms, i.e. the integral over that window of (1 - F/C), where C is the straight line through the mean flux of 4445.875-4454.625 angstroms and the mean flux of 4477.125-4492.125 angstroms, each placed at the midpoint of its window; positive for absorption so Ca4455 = 2.6 angstroms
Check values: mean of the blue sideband 23.8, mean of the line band 22.3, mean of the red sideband 27.2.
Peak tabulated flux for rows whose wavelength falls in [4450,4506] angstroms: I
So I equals 30.2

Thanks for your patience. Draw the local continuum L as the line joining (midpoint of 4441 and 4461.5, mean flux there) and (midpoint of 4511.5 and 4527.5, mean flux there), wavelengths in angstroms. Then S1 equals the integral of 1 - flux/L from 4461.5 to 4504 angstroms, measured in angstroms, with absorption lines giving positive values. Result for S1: -3.1 angstroms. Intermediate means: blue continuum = 22.3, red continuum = 27.5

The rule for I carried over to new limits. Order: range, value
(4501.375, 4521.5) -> 30.9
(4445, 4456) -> 25.8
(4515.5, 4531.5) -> 28.2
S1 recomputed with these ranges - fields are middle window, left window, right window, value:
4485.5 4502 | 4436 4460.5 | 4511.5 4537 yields -2.3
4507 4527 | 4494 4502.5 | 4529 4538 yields -1.6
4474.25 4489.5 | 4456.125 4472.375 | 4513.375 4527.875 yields -2.0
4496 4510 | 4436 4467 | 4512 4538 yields -2.5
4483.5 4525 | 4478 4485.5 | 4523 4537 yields -4.6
